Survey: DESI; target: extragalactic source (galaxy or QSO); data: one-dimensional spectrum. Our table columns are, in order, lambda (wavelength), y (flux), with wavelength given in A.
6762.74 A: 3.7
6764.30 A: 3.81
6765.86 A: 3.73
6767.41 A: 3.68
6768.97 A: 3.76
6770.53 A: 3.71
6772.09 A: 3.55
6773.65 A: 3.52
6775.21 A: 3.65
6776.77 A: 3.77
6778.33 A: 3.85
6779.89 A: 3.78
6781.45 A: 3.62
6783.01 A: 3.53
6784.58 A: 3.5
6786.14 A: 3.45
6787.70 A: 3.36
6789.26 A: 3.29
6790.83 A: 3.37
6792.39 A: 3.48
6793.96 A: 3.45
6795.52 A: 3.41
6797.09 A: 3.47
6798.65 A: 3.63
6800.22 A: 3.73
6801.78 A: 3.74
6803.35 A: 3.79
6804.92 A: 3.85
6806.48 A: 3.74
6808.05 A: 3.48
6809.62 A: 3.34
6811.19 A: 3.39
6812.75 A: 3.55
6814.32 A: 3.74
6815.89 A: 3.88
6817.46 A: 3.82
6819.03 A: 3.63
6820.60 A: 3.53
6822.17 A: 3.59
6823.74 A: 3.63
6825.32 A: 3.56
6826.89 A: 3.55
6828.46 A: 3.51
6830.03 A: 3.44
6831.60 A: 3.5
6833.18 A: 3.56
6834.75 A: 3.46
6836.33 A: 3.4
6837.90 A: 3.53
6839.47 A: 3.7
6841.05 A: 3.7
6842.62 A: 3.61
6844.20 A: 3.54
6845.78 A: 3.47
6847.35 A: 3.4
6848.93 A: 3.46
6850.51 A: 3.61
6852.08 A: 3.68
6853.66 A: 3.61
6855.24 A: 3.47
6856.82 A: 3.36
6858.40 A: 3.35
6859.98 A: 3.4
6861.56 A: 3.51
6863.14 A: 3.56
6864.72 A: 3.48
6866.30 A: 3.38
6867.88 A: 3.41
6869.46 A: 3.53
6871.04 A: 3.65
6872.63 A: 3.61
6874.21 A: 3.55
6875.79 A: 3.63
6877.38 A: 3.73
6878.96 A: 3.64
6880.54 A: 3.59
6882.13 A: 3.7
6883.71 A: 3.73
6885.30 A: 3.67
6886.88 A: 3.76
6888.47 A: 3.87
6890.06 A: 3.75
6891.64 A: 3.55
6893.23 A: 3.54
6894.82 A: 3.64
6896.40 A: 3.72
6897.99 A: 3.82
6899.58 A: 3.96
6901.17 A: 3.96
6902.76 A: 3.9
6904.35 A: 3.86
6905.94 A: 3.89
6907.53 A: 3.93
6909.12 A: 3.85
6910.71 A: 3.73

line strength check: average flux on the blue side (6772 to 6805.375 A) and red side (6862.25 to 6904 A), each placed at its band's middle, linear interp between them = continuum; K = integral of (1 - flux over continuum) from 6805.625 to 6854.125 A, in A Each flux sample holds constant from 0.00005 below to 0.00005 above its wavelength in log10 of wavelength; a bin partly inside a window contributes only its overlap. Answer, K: 0.7 A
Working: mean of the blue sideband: 3.58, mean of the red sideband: 3.67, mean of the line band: 3.57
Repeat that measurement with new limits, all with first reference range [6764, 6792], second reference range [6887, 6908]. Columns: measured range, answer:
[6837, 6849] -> 0.5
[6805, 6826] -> 0.3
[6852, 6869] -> 1.2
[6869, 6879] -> 0.4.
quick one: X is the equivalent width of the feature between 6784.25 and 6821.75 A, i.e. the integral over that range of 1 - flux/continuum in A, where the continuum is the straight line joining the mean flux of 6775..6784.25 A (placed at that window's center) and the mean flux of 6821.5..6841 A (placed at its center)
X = 0.56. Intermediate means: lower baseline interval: 3.69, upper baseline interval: 3.54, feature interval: 3.57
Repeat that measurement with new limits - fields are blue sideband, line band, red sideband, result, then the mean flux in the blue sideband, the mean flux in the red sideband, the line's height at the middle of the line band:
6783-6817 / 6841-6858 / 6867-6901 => 0.5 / 3.56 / 3.67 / 3.63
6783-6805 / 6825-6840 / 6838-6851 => 0.1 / 3.53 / 3.56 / 3.55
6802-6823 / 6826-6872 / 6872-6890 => 1.9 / 3.64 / 3.68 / 3.66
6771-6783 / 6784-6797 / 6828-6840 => 0.8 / 3.67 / 3.51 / 3.63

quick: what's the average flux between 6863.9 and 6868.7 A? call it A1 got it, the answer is 3.43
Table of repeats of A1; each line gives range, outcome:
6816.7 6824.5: 3.64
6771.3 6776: 3.57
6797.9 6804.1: 3.72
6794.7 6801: 3.56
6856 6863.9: 3.43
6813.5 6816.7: 3.8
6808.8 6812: 3.37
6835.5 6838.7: 3.47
